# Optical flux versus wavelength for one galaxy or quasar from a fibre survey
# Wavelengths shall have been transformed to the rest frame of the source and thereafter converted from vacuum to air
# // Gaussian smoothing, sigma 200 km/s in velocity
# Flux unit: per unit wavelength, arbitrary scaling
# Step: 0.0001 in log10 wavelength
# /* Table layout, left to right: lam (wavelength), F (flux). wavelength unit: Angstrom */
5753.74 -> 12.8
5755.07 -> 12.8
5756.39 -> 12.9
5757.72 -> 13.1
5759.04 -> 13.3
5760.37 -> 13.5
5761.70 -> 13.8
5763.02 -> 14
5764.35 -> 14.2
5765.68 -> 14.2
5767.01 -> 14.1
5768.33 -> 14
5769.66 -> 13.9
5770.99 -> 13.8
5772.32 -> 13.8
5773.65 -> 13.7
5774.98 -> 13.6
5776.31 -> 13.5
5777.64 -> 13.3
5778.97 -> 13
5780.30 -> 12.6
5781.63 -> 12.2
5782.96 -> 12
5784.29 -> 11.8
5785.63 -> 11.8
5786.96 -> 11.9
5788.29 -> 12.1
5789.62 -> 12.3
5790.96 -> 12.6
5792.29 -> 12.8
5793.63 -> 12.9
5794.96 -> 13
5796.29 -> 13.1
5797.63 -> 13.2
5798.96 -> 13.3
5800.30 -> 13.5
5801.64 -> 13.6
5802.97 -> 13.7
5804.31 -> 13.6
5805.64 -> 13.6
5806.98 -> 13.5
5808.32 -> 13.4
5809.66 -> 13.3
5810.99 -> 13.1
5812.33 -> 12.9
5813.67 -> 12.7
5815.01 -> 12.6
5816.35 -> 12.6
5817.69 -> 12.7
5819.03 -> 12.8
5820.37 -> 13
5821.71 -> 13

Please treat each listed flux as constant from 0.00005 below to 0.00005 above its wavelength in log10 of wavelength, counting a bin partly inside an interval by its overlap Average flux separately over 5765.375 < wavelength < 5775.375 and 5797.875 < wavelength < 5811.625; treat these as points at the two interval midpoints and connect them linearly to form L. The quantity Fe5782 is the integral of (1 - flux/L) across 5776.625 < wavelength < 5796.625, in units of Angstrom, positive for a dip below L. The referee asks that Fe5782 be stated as 1.7 Angstrom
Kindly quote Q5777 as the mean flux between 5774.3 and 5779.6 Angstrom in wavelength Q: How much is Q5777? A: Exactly 13.4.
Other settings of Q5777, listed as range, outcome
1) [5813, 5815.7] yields 12.6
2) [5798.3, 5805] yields 13.5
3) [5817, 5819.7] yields 12.7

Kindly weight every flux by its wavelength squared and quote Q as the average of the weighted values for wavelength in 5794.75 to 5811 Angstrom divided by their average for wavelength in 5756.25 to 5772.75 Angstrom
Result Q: 0.99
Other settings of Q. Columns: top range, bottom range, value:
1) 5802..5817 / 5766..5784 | 1.00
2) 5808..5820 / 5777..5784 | 1.04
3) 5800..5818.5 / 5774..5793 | 1.06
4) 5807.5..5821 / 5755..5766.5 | 0.97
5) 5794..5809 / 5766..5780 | 0.99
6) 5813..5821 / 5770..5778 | 0.95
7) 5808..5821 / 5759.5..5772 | 0.94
